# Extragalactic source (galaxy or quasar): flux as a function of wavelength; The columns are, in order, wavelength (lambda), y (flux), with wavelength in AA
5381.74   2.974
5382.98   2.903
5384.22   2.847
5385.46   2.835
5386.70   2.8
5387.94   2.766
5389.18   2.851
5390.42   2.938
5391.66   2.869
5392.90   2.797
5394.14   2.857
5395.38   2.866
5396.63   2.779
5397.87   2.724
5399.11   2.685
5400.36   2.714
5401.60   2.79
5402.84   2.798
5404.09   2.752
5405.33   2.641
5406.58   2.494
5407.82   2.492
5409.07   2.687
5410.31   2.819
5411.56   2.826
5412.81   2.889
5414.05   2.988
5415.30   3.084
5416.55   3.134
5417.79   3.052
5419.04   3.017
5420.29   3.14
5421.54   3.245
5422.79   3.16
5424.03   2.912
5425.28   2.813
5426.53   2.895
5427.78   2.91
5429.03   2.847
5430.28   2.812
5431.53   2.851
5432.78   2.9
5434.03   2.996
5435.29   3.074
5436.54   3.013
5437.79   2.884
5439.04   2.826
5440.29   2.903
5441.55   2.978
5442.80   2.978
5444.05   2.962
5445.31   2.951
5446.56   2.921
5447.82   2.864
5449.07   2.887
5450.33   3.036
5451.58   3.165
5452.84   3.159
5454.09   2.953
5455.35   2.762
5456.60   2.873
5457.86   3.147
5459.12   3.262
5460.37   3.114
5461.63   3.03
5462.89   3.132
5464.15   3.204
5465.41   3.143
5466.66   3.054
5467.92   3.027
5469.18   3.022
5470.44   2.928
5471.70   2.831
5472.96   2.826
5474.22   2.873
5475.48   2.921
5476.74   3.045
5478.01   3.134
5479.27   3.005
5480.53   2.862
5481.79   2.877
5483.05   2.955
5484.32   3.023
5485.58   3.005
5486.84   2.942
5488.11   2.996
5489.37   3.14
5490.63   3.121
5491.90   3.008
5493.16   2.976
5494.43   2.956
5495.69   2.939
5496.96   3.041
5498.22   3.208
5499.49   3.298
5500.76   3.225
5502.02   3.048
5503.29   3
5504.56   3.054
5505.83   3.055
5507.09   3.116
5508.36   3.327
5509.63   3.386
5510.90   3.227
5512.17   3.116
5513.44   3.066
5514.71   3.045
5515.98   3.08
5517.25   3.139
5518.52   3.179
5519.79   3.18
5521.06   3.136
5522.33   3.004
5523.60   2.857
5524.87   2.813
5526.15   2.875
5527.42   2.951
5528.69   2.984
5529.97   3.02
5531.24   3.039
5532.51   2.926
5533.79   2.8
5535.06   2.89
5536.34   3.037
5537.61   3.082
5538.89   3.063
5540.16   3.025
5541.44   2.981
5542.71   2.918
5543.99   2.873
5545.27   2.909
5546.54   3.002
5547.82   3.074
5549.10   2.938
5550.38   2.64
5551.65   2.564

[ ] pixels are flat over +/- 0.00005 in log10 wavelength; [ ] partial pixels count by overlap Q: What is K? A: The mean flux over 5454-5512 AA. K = 3.05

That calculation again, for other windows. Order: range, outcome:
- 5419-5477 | 2.98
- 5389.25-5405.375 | 2.79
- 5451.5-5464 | 3.06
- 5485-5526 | 3.08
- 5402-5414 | 2.73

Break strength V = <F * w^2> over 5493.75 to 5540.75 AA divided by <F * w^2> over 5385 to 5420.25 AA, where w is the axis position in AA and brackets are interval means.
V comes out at 1.13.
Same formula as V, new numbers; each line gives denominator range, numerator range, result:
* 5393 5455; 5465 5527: 1.08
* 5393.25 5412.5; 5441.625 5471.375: 1.13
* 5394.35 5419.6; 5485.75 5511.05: 1.14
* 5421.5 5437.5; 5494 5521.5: 1.09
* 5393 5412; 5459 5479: 1.14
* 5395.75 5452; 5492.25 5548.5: 1.09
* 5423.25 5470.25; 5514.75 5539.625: 1.04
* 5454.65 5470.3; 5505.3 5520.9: 1.05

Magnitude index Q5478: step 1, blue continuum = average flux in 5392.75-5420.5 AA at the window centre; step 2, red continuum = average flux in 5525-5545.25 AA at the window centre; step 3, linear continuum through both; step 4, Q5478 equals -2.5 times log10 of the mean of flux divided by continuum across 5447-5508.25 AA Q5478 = -0.05 mag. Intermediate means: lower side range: 2.82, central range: 3.03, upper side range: 2.96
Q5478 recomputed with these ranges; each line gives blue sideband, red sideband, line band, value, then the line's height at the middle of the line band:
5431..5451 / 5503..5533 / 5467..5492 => 0.010 mag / 3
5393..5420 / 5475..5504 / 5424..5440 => -0.007 mag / 2.88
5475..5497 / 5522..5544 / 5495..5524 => -0.052 mag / 2.97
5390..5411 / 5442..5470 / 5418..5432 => -0.036 mag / 2.87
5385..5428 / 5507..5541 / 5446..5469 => -0.036 mag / 2.94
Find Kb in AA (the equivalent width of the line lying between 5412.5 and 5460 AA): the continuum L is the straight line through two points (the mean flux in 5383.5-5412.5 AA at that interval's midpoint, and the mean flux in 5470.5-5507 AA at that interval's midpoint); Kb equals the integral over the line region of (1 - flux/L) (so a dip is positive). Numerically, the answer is -1.8 AA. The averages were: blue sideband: 2.77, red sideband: 3.01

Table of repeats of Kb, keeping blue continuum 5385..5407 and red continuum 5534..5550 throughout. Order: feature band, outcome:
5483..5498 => -0.58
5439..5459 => -0.87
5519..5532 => -0.17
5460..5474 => -0.73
